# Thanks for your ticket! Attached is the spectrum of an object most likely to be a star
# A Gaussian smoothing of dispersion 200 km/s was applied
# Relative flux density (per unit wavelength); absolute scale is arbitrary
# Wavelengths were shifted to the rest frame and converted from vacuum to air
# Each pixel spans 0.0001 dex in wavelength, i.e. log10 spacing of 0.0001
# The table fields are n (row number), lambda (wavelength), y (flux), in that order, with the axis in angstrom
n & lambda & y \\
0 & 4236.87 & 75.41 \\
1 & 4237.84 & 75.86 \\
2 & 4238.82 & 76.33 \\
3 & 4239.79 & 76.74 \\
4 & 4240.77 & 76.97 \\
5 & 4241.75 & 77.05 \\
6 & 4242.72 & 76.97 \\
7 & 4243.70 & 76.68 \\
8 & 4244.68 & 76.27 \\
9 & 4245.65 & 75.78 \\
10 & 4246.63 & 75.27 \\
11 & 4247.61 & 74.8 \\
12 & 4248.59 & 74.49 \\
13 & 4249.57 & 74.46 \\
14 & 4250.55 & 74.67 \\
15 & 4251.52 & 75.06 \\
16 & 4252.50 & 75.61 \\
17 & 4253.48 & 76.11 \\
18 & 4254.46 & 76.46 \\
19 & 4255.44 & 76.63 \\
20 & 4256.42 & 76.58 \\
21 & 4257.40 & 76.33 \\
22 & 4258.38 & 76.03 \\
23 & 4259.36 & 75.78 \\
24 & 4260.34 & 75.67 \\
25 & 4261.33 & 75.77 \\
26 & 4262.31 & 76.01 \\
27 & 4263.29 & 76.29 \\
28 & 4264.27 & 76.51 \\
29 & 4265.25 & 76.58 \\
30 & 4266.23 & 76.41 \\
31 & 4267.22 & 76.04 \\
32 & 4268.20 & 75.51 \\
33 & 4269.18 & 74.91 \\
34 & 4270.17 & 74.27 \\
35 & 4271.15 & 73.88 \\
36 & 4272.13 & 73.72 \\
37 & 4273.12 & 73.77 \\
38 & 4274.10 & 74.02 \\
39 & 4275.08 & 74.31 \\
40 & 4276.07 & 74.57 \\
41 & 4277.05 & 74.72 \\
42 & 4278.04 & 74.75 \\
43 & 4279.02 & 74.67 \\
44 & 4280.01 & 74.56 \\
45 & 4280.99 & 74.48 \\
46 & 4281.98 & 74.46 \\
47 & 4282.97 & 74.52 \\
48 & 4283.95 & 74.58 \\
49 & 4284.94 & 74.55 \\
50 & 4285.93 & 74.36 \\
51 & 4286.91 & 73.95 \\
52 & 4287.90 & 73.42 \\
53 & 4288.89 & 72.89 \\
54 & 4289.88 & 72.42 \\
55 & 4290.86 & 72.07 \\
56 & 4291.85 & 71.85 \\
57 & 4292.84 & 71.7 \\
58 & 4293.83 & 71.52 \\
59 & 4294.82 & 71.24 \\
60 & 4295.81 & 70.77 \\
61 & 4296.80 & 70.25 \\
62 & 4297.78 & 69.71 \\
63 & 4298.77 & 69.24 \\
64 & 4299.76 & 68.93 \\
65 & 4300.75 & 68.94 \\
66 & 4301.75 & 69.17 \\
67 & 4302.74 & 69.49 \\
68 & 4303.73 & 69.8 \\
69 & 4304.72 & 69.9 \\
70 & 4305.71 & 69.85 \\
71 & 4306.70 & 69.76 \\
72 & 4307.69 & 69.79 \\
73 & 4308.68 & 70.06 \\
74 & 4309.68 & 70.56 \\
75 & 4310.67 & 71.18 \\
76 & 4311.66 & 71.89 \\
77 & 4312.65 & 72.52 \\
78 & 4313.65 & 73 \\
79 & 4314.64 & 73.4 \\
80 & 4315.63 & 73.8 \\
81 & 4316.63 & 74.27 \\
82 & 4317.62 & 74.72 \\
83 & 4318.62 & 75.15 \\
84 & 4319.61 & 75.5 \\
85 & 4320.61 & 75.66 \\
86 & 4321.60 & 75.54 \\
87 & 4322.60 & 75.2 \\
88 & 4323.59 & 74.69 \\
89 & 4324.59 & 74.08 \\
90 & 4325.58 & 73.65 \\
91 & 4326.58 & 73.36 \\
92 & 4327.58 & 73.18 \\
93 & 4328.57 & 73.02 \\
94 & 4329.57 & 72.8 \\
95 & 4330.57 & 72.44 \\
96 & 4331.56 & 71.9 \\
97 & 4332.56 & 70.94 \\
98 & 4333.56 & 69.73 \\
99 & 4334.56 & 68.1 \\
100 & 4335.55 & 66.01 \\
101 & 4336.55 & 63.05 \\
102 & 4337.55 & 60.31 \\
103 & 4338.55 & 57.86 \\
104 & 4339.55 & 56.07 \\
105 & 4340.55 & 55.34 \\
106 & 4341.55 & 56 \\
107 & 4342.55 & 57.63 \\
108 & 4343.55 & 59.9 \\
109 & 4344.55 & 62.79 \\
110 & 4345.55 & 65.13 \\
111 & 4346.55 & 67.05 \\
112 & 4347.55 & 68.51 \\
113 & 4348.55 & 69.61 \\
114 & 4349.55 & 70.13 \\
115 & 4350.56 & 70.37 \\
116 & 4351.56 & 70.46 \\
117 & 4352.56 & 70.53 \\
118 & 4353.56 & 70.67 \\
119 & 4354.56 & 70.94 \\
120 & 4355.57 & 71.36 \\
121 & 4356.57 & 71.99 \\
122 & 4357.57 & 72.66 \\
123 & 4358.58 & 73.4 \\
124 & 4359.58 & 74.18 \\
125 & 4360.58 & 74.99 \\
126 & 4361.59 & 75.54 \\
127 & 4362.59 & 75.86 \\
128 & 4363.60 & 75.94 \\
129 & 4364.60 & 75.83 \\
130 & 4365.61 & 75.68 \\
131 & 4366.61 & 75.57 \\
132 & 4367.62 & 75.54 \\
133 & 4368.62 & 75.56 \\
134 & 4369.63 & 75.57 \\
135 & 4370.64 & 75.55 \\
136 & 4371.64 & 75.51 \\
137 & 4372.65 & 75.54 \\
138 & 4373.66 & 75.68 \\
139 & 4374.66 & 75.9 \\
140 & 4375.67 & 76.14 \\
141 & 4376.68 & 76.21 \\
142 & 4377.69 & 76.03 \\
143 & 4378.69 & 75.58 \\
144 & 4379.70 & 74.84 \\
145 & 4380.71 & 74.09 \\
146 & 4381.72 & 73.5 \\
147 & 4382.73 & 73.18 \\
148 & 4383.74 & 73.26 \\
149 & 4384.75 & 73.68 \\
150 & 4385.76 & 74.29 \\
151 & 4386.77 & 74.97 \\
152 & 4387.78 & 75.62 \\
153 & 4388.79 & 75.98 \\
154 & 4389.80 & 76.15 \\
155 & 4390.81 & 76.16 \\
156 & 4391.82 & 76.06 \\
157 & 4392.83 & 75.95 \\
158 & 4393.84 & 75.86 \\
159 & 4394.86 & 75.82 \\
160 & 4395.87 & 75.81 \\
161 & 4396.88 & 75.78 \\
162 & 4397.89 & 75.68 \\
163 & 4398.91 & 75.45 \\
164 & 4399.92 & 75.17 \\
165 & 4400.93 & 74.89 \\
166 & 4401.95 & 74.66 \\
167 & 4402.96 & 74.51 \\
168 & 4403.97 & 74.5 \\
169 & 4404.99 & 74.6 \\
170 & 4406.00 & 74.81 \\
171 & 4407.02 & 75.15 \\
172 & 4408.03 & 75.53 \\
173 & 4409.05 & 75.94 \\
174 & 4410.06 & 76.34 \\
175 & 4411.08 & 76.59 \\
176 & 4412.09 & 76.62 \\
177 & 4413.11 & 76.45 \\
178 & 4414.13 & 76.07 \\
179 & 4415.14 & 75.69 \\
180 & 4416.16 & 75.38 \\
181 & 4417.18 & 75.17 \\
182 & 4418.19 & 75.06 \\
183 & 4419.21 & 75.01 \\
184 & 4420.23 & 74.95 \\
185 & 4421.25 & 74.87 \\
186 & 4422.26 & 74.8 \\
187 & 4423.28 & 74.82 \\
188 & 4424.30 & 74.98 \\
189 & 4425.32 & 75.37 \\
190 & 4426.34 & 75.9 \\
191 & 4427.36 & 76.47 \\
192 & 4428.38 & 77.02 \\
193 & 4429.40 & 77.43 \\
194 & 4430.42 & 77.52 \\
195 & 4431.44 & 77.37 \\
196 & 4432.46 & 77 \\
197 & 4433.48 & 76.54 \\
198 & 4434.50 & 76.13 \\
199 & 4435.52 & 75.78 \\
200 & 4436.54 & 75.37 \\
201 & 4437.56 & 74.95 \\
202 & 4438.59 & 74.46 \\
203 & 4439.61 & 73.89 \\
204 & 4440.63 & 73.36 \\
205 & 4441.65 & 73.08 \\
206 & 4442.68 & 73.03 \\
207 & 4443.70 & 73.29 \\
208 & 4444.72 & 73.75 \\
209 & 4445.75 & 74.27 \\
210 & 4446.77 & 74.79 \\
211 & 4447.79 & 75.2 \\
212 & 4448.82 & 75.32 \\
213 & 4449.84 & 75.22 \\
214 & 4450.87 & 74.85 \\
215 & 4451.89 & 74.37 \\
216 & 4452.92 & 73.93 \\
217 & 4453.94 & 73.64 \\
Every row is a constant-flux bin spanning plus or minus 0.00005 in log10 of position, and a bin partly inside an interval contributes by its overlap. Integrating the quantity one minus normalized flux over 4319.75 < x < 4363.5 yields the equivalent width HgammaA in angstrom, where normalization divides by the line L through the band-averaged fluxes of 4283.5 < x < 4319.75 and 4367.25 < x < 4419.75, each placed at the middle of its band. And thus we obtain 2.4 angstrom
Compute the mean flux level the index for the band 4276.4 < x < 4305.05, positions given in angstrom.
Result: 72.2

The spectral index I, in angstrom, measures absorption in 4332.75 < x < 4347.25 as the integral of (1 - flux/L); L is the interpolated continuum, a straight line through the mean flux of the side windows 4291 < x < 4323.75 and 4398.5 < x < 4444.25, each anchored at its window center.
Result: 2.1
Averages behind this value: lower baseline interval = 71.8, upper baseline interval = 75.4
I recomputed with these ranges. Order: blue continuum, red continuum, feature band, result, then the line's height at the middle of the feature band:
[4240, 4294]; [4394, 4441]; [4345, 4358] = 0.9 angstrom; 75.3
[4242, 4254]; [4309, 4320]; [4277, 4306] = 0.8 angstrom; 74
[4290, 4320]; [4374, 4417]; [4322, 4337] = 0.2 angstrom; 72.4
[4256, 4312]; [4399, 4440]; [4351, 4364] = 0.3 angstrom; 74.5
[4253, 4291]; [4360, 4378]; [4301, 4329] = 1.0 angstrom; 75.3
